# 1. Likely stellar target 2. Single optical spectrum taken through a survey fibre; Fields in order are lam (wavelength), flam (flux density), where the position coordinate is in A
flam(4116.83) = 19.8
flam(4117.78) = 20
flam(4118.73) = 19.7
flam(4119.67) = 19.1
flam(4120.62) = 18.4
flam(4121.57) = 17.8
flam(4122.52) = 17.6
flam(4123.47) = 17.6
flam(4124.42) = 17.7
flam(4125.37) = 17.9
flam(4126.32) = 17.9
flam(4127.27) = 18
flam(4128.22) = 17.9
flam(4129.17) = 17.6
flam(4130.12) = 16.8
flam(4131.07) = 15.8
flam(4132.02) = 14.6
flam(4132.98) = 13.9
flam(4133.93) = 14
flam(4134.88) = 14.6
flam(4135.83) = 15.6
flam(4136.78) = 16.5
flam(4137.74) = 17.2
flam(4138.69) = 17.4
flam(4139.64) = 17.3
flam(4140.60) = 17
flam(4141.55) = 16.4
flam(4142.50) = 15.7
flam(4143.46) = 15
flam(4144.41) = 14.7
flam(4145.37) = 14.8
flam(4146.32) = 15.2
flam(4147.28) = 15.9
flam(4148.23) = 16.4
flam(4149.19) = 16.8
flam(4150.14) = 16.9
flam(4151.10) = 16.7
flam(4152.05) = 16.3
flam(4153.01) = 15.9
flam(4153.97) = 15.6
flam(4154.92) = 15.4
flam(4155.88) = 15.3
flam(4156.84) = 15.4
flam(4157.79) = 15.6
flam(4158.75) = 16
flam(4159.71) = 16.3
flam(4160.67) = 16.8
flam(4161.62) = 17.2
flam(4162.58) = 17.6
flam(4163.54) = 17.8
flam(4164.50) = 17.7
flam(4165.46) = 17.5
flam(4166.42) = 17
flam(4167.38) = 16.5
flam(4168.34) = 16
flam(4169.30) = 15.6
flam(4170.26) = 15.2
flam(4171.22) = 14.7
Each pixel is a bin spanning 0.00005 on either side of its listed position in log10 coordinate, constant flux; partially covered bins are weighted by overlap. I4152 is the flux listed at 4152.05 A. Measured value 16.3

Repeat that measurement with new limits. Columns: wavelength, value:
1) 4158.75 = 16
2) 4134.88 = 14.6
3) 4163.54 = 17.8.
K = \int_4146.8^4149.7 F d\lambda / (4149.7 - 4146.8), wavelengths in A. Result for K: 16.4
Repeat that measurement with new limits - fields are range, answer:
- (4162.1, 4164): 17.7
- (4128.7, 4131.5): 16.8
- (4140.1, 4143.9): 16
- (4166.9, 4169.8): 16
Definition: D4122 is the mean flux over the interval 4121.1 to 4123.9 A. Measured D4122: 17.7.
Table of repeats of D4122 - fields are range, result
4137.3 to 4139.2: 17.4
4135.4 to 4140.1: 16.8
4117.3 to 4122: 19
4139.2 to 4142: 16.9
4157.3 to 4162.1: 16.4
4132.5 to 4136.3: 14.5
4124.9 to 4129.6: 17.9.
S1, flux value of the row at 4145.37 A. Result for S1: 14.8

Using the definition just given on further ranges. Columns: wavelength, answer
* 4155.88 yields 15.3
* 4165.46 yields 17.5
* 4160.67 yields 16.8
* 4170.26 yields 15.2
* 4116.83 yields 19.8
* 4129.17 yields 17.6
